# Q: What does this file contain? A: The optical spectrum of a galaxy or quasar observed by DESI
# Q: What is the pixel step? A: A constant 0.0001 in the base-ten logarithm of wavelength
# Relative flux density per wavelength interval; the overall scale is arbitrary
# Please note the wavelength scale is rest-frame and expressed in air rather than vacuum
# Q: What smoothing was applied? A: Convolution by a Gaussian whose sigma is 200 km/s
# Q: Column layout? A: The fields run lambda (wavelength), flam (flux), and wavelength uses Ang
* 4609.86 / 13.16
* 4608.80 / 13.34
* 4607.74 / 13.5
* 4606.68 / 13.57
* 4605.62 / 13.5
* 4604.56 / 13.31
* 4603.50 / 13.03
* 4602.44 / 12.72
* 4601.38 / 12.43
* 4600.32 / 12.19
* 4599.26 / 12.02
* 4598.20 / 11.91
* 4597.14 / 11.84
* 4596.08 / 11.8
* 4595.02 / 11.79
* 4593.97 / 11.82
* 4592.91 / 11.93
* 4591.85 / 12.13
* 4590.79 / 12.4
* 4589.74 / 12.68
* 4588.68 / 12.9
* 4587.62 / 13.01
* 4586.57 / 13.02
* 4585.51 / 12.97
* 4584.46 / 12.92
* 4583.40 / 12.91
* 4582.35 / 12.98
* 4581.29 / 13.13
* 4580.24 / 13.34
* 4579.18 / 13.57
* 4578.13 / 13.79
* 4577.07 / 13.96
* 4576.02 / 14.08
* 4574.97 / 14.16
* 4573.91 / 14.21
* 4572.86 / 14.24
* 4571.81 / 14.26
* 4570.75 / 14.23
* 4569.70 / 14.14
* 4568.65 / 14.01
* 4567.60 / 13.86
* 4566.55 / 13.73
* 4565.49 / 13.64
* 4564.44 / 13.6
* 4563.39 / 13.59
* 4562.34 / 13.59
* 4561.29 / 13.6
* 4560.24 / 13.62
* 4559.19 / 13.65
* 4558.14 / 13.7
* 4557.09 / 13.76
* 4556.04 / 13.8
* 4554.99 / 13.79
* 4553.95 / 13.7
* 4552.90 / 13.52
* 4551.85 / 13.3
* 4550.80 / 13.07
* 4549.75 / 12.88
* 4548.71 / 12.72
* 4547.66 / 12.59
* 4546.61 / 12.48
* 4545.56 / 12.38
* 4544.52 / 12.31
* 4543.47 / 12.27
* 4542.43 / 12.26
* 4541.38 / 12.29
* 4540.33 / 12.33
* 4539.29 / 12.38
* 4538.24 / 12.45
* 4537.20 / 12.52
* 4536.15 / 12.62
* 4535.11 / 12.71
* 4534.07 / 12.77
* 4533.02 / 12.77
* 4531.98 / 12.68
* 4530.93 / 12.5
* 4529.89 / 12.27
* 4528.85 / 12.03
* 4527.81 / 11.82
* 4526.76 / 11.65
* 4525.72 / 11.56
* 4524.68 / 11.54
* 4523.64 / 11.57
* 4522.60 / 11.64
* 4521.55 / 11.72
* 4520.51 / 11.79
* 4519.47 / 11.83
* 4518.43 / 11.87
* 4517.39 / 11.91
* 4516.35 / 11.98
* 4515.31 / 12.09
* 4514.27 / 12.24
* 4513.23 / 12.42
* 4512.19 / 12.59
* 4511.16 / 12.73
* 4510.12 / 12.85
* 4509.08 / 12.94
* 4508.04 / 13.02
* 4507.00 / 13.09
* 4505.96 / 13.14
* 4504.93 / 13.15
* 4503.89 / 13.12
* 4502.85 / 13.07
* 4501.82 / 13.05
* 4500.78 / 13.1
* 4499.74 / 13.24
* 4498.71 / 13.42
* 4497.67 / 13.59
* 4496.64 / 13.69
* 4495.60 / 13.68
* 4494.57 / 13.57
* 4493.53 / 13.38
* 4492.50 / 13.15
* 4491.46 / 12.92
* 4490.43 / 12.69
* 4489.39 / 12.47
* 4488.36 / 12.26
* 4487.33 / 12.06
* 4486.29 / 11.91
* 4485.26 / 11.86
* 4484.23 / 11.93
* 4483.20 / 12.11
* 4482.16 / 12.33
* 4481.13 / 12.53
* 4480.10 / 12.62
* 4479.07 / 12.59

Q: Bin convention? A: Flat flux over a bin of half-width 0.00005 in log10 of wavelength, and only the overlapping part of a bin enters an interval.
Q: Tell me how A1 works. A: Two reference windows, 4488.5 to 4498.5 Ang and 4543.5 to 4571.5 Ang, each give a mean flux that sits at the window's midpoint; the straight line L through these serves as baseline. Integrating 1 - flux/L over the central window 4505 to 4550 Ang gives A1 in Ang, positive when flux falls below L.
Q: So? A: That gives 3.32 Ang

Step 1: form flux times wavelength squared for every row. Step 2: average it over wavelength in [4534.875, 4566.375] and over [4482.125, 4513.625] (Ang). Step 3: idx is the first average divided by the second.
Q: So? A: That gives 1.0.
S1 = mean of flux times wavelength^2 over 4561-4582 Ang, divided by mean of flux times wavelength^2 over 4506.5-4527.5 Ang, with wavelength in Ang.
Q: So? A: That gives 1.17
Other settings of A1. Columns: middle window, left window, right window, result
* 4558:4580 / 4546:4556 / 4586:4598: -1.9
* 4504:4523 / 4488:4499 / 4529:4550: 0.7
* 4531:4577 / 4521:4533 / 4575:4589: -2.3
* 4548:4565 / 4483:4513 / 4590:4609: -1.1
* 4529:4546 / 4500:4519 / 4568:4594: 0.6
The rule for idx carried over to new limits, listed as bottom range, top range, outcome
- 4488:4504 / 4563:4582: 1.09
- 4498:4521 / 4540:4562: 1.05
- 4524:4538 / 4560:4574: 1.15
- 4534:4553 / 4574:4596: 1.05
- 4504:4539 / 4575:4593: 1.09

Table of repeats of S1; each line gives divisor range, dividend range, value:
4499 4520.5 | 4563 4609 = 1.07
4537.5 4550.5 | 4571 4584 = 1.12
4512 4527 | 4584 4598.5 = 1.07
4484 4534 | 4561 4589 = 1.12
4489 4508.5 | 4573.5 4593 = 1.04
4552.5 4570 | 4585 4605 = 0.92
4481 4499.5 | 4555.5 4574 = 1.12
